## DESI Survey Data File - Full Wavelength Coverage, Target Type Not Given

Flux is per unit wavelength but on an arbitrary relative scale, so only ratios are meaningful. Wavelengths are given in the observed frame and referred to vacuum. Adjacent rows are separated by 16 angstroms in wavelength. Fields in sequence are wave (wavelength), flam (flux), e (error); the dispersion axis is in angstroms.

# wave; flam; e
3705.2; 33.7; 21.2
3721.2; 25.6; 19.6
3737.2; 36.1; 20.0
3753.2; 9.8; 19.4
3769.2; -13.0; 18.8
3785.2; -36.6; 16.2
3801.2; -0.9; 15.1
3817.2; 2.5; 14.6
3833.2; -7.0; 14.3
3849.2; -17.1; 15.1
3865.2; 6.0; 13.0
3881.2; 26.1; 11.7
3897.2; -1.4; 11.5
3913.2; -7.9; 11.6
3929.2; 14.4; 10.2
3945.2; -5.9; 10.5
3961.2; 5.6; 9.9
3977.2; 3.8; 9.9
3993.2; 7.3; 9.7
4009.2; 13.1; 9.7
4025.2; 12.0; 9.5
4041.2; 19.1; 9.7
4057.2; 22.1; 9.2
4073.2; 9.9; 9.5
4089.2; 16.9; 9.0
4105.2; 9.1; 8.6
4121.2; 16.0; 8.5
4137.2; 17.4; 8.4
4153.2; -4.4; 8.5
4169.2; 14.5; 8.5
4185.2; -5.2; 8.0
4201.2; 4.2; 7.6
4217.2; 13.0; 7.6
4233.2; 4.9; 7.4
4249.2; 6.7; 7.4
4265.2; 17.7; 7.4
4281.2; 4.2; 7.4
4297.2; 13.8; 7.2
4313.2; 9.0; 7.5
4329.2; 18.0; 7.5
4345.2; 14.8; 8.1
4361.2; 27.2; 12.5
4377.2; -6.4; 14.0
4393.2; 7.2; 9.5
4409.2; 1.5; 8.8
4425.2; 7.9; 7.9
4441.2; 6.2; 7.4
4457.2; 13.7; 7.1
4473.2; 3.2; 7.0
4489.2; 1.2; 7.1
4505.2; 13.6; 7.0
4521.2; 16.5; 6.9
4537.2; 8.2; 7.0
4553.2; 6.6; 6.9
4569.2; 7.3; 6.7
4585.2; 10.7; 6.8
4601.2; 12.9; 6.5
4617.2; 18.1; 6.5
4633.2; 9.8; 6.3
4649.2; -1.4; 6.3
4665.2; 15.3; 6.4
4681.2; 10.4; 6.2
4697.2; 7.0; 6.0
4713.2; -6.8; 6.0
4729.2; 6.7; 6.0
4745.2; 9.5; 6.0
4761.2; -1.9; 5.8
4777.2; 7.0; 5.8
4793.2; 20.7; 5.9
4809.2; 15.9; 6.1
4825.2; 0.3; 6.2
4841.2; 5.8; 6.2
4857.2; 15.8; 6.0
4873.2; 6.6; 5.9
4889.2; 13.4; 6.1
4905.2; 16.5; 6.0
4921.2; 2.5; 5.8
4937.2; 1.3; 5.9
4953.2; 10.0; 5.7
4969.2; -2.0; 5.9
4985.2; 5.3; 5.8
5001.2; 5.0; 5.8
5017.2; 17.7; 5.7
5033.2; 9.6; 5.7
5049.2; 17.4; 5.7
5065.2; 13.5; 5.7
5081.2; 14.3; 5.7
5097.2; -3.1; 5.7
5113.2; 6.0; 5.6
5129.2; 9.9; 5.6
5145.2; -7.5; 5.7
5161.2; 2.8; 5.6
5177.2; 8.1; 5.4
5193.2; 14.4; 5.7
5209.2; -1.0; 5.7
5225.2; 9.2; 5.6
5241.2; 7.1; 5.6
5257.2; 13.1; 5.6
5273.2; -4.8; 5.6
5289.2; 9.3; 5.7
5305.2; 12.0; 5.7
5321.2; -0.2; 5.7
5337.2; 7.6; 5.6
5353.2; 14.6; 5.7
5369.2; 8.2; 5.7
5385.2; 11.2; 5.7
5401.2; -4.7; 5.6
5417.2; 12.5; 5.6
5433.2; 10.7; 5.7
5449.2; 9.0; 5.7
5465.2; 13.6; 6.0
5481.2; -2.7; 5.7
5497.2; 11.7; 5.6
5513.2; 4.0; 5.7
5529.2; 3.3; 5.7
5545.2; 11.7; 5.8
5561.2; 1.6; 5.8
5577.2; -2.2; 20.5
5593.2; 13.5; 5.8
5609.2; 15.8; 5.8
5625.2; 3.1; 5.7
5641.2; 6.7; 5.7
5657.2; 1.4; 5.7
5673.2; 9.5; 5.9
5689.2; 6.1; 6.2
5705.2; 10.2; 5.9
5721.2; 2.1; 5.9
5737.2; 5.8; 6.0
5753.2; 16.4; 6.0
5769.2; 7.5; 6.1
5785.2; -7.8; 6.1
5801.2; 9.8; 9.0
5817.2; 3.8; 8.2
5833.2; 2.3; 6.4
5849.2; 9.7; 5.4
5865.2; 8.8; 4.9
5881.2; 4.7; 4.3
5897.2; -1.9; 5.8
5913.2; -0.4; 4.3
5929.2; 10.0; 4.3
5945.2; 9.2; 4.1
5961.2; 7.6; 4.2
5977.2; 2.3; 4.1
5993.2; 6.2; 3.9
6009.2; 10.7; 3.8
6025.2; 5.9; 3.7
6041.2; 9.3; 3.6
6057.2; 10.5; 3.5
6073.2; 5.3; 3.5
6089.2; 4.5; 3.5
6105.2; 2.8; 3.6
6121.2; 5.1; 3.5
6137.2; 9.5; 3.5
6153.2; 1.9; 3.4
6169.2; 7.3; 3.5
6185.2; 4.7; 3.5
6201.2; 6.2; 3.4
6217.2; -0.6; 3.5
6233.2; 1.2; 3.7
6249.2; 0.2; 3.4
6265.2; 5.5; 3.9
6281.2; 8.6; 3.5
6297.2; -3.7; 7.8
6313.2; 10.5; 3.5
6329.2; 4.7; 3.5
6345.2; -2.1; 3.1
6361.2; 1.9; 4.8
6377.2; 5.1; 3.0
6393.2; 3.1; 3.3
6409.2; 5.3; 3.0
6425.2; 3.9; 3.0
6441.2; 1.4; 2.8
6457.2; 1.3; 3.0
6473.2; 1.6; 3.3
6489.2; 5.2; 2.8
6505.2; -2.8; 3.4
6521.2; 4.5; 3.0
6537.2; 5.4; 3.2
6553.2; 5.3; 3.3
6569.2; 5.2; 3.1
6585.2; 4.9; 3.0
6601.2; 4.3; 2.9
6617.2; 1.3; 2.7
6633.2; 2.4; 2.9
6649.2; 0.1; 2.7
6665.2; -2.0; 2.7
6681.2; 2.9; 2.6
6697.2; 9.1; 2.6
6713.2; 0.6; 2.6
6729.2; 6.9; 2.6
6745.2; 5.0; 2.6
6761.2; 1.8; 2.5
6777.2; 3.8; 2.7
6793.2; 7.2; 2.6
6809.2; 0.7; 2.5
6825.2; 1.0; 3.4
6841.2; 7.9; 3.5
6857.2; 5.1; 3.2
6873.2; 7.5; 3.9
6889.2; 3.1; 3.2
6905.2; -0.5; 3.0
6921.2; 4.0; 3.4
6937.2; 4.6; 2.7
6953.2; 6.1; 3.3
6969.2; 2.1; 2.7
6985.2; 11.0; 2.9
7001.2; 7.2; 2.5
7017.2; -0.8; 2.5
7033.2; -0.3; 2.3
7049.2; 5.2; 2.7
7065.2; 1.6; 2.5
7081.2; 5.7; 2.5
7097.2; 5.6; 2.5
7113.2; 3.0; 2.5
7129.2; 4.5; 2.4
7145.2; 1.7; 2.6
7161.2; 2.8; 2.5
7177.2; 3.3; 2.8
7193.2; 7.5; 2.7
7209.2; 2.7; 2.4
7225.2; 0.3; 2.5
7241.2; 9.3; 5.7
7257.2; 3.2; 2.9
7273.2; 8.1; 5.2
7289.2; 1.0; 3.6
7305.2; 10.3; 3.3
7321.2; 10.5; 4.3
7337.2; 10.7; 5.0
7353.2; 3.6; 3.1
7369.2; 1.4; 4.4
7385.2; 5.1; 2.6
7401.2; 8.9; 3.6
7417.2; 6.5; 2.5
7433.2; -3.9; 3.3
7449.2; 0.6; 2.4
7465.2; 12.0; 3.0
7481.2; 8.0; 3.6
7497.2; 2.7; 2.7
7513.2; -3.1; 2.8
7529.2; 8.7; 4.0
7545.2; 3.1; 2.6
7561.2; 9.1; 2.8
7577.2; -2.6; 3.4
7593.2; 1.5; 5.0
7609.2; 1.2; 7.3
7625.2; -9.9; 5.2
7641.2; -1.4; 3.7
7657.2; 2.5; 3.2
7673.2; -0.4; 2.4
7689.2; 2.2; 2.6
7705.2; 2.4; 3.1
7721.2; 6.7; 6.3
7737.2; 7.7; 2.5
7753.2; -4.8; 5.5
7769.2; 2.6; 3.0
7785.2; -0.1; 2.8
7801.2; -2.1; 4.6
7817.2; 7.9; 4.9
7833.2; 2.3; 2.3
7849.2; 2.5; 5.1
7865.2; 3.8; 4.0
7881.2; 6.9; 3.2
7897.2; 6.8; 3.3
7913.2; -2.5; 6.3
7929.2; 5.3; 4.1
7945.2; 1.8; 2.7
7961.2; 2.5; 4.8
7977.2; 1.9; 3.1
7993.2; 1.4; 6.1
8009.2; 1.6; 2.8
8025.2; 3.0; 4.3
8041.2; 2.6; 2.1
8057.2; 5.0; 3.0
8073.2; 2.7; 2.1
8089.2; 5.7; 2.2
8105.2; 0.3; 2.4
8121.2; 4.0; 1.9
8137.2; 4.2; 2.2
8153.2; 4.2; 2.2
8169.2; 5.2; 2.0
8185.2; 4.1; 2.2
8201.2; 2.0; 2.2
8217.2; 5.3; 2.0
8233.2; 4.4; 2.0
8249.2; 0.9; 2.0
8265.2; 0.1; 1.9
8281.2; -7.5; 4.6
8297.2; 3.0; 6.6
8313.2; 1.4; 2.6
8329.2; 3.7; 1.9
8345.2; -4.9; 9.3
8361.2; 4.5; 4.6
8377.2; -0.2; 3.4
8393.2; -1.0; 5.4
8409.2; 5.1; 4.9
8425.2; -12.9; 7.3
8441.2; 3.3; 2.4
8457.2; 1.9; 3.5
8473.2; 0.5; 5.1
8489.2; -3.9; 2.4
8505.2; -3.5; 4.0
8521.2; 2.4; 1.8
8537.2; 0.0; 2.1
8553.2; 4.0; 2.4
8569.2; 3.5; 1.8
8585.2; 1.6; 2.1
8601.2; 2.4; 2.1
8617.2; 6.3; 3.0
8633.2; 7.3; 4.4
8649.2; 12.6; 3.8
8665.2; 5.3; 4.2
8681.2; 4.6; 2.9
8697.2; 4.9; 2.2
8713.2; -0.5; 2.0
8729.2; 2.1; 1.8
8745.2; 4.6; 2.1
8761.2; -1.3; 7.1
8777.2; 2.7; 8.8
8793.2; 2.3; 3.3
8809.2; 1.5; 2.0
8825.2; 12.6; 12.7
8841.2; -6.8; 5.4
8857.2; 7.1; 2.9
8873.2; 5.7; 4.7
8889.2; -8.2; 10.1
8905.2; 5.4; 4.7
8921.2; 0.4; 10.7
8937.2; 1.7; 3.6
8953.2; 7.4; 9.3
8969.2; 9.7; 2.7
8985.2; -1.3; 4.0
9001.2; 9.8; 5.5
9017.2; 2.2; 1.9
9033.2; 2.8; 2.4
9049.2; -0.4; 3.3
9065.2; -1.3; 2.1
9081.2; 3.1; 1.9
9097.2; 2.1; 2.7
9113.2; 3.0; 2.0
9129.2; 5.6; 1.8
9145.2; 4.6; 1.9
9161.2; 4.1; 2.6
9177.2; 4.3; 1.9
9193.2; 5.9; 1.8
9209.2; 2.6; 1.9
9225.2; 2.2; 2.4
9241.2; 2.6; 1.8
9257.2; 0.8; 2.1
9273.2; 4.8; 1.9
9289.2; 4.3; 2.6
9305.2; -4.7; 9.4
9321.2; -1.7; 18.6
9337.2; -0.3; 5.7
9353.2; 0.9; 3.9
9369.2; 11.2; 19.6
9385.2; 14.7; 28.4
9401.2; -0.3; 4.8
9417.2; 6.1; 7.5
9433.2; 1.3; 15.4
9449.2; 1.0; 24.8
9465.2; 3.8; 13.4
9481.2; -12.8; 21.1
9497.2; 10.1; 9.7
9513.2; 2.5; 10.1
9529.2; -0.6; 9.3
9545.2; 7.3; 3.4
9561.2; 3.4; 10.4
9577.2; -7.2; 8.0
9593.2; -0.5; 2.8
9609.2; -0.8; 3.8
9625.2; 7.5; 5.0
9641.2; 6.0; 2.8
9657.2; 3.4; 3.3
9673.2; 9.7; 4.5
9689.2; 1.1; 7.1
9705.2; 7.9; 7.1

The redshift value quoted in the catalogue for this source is 0.78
